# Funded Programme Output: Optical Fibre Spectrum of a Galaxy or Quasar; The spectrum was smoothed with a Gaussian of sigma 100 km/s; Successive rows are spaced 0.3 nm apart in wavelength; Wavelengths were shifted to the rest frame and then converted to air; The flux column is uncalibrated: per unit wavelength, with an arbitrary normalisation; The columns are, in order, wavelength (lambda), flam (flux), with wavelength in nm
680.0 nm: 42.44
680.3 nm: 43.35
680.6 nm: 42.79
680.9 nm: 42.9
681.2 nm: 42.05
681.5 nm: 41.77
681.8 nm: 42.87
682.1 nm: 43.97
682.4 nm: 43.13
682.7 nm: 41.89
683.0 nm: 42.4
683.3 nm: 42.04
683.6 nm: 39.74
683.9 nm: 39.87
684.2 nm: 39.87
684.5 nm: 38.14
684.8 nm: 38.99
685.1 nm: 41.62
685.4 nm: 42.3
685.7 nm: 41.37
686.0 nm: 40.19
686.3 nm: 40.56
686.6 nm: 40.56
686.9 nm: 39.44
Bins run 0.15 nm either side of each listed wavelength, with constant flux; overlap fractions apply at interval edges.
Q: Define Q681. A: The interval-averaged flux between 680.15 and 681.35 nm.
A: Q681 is 42.8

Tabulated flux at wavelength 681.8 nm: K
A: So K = 42.87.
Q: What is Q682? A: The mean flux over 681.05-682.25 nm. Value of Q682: 42.7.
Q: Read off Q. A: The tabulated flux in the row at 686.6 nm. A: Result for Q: 40.56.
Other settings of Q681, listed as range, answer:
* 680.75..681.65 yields 42.2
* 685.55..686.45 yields 40.7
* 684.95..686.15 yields 41.4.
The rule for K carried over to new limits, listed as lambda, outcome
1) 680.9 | 42.9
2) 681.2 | 42.05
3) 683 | 42.4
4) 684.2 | 39.87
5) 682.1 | 43.97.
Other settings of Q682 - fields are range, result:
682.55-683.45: 42.1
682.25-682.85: 42.5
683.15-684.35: 40.4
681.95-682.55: 43.6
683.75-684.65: 39.3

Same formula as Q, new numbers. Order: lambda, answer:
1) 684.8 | 38.99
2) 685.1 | 41.62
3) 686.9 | 39.44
